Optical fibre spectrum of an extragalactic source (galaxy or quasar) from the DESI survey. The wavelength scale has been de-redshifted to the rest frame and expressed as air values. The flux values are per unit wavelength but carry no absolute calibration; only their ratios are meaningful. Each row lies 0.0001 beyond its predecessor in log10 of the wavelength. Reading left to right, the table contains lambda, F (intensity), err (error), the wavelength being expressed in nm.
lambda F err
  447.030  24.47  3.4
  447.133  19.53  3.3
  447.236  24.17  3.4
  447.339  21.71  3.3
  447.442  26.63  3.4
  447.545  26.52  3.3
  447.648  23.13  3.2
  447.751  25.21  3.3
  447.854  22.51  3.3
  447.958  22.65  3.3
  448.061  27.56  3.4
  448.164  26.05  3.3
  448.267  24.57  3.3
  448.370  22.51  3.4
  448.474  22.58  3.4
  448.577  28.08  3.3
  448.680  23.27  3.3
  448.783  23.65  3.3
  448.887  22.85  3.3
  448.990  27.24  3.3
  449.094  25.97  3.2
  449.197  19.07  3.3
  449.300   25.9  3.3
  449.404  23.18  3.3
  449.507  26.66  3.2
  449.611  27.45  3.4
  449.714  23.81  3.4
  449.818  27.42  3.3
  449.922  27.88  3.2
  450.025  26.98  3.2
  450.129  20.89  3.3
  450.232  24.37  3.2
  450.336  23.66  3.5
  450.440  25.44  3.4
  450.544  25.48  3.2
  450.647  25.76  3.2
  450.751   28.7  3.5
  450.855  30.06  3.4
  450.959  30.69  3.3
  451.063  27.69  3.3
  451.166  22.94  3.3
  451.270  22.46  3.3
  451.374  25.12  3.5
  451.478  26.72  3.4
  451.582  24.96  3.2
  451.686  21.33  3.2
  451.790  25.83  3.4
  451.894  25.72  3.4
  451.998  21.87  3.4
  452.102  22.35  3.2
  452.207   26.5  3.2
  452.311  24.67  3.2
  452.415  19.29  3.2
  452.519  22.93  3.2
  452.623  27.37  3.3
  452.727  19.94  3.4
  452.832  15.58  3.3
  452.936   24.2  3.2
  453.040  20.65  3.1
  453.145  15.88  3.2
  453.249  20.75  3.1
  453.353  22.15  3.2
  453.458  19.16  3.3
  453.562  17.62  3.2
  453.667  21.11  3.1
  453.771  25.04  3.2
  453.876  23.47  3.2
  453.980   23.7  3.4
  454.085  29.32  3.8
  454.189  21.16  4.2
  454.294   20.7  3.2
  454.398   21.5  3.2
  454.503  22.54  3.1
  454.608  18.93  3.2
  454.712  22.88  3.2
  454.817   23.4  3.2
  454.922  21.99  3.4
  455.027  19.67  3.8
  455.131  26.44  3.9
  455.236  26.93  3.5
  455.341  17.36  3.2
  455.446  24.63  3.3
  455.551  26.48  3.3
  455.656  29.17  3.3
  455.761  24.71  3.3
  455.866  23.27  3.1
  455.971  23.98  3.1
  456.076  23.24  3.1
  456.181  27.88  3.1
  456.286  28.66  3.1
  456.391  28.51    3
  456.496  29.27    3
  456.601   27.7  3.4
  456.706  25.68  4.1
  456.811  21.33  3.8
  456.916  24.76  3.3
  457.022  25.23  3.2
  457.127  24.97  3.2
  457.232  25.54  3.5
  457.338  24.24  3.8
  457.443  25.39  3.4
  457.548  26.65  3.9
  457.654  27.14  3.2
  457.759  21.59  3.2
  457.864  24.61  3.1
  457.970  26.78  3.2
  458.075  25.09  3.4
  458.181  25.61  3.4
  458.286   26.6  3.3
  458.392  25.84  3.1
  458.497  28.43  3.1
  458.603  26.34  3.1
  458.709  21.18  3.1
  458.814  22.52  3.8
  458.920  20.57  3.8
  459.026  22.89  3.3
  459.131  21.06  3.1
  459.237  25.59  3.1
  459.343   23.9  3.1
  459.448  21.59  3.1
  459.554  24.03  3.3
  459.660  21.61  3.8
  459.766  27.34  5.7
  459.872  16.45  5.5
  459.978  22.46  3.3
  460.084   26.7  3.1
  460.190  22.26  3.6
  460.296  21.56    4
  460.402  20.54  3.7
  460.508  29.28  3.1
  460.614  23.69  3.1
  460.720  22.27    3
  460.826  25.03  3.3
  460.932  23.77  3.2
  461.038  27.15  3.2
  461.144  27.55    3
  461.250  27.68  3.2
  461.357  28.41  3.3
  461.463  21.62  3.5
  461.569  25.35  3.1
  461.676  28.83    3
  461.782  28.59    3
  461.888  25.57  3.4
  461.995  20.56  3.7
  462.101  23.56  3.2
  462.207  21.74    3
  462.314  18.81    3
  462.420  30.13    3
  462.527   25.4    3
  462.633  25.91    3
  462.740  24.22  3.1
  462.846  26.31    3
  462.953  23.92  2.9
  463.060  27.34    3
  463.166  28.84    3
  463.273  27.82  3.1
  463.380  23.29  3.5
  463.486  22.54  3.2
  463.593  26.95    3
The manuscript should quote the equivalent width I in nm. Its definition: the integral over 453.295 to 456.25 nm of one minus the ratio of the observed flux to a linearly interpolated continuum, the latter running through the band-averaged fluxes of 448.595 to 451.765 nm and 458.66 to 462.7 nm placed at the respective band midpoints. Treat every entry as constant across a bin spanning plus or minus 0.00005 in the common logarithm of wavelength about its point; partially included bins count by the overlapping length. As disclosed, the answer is 0.19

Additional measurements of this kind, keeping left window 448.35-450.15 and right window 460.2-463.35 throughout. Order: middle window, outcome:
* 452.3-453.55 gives 0.21 nm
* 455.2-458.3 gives -0.05 nm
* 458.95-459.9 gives 0.09 nm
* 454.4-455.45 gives 0.11 nm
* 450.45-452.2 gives -0.04 nm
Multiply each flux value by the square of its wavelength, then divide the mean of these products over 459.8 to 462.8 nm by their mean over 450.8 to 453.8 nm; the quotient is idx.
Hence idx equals 1.10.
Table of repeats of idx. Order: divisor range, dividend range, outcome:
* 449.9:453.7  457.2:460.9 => 1.05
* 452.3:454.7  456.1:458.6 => 1.22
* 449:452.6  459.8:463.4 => 1.04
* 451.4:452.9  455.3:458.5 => 1.12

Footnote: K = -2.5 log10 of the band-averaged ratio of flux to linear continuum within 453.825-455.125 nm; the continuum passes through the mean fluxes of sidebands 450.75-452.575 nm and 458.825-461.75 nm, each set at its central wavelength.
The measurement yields 0.09 mag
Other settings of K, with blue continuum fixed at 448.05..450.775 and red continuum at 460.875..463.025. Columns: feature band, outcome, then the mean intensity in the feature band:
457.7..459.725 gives 0.052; 24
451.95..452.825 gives 0.107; 22.7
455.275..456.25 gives 0.023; 24.6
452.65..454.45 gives 0.174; 21.4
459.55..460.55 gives 0.096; 23.1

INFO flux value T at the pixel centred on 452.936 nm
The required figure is 24.2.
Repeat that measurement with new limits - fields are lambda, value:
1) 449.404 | 23.18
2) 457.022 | 25.23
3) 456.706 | 25.68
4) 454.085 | 29.32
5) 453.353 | 22.15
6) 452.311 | 24.67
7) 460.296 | 21.56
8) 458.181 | 25.61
